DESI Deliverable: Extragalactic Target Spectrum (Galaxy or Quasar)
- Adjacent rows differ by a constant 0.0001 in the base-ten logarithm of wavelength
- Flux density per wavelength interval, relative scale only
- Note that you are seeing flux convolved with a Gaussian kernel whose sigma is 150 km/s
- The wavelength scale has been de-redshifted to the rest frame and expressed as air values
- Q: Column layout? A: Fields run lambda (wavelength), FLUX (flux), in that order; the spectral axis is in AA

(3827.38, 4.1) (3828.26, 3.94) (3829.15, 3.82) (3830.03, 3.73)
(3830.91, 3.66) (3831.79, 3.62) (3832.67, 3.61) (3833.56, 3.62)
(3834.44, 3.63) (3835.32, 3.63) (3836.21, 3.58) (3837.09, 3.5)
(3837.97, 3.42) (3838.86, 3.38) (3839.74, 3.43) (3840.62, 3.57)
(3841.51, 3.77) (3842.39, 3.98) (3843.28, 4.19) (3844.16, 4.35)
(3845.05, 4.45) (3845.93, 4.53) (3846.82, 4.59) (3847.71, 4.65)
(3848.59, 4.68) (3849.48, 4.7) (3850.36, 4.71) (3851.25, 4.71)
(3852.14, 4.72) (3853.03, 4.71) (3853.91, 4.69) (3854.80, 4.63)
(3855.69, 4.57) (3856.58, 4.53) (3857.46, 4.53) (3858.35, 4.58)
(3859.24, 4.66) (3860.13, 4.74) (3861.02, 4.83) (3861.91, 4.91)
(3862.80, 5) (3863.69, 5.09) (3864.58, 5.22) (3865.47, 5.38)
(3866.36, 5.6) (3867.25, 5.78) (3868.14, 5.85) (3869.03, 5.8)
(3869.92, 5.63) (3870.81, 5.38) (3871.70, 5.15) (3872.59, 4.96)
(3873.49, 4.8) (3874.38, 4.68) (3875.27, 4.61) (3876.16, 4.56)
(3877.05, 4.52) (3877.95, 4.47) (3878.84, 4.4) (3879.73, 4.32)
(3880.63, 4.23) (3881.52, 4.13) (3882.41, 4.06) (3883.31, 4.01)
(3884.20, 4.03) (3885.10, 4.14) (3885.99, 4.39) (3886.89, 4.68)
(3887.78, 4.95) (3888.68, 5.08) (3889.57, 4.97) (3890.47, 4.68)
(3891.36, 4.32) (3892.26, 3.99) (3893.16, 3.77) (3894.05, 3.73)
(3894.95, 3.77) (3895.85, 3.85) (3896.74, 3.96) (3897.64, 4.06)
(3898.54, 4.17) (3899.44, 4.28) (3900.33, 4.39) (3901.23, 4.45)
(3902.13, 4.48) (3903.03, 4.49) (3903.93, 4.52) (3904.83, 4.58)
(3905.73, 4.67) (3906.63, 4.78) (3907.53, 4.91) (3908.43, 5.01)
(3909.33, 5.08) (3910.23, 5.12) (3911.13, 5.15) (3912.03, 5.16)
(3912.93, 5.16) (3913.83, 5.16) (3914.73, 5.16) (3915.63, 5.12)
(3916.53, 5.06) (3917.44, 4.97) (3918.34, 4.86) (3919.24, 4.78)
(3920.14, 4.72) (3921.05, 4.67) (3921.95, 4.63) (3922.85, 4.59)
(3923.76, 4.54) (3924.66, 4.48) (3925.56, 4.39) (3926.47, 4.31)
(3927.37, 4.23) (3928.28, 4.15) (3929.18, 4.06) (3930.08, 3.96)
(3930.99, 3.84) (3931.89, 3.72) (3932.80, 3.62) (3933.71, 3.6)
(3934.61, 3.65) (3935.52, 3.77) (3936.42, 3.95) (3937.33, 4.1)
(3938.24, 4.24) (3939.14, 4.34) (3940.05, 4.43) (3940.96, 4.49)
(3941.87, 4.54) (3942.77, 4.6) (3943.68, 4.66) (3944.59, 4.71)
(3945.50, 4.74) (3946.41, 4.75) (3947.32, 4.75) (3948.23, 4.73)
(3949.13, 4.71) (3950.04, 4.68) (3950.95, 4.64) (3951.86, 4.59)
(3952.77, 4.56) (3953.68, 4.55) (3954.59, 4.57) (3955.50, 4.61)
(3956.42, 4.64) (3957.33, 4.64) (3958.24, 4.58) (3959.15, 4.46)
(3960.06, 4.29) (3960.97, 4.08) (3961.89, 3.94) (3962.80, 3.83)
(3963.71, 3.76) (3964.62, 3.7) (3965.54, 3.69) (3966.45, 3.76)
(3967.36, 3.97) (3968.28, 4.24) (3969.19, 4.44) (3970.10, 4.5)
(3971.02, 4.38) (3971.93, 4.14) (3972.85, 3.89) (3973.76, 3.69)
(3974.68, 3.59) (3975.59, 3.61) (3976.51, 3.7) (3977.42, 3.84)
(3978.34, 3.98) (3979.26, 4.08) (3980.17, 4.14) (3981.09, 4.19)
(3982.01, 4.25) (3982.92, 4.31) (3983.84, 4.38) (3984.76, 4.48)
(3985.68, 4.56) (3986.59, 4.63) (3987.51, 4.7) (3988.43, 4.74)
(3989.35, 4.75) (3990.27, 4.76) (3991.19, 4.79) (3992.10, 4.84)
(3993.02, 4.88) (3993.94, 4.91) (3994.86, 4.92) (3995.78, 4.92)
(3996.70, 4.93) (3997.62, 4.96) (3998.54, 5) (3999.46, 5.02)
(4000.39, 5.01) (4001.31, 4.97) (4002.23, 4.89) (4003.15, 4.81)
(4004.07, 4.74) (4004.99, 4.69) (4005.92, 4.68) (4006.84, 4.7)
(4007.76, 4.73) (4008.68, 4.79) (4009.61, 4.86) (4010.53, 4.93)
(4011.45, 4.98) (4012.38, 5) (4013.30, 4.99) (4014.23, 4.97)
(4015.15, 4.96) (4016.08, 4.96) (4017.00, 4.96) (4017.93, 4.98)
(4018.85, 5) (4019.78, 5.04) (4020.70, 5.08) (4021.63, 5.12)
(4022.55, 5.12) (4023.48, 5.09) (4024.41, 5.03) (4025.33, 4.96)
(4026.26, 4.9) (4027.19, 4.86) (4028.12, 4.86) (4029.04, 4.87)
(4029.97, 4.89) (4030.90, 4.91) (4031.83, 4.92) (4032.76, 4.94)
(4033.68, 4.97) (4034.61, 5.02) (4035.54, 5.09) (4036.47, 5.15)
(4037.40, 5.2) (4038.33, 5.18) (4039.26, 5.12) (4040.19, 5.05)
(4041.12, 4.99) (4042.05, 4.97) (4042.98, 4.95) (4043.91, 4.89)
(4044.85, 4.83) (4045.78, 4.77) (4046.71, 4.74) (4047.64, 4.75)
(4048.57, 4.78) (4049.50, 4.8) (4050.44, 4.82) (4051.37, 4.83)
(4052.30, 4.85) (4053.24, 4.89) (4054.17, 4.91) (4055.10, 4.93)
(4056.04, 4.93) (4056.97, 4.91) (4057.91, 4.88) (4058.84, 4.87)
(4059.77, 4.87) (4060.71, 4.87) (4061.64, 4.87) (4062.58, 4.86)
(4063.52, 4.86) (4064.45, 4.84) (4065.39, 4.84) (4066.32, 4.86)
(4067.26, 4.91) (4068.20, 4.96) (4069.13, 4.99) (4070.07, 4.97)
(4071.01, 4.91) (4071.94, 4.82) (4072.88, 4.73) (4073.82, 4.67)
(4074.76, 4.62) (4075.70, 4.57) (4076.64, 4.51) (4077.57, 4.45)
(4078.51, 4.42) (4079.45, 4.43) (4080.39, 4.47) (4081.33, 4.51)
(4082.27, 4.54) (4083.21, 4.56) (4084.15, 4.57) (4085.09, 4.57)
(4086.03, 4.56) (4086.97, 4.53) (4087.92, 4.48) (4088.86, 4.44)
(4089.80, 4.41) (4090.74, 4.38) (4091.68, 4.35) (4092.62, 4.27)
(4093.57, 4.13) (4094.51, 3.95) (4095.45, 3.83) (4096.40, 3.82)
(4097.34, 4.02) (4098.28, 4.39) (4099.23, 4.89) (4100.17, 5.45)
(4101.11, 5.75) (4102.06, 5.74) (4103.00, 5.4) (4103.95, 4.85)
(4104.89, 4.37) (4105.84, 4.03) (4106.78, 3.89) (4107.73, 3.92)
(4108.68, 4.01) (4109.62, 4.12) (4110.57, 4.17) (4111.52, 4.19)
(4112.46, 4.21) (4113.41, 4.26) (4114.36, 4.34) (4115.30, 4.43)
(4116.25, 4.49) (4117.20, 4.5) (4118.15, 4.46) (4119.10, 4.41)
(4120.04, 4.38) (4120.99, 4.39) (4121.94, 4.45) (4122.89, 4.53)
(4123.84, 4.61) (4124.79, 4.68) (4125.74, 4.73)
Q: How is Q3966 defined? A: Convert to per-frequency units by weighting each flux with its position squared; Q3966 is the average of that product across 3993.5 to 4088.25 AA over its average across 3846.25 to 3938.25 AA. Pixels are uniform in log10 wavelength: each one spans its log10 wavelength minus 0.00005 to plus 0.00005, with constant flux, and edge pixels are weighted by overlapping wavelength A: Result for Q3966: 1.14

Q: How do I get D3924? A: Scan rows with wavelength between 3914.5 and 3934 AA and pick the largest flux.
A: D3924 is 5.16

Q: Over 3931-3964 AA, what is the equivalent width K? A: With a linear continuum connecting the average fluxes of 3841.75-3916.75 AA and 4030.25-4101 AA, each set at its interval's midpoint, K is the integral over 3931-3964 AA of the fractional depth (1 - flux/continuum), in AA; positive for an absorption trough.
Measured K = 2.5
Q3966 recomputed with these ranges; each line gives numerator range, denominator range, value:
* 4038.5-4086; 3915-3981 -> 1.18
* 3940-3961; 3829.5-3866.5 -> 1.12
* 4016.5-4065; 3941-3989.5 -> 1.19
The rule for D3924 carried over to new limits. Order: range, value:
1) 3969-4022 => 5.12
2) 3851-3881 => 5.85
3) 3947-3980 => 4.75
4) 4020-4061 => 5.2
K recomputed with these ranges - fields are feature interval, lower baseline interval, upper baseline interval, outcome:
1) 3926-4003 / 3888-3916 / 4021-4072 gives 6.0 AA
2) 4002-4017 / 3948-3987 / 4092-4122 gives -2.0 AA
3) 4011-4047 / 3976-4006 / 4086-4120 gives -3.4 AA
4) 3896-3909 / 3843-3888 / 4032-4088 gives 0.8 AA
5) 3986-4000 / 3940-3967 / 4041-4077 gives -0.8 AA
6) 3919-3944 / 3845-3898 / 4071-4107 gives 2.0 AA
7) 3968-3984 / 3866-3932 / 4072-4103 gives 1.8 AA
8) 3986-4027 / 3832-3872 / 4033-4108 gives -2.0 AA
